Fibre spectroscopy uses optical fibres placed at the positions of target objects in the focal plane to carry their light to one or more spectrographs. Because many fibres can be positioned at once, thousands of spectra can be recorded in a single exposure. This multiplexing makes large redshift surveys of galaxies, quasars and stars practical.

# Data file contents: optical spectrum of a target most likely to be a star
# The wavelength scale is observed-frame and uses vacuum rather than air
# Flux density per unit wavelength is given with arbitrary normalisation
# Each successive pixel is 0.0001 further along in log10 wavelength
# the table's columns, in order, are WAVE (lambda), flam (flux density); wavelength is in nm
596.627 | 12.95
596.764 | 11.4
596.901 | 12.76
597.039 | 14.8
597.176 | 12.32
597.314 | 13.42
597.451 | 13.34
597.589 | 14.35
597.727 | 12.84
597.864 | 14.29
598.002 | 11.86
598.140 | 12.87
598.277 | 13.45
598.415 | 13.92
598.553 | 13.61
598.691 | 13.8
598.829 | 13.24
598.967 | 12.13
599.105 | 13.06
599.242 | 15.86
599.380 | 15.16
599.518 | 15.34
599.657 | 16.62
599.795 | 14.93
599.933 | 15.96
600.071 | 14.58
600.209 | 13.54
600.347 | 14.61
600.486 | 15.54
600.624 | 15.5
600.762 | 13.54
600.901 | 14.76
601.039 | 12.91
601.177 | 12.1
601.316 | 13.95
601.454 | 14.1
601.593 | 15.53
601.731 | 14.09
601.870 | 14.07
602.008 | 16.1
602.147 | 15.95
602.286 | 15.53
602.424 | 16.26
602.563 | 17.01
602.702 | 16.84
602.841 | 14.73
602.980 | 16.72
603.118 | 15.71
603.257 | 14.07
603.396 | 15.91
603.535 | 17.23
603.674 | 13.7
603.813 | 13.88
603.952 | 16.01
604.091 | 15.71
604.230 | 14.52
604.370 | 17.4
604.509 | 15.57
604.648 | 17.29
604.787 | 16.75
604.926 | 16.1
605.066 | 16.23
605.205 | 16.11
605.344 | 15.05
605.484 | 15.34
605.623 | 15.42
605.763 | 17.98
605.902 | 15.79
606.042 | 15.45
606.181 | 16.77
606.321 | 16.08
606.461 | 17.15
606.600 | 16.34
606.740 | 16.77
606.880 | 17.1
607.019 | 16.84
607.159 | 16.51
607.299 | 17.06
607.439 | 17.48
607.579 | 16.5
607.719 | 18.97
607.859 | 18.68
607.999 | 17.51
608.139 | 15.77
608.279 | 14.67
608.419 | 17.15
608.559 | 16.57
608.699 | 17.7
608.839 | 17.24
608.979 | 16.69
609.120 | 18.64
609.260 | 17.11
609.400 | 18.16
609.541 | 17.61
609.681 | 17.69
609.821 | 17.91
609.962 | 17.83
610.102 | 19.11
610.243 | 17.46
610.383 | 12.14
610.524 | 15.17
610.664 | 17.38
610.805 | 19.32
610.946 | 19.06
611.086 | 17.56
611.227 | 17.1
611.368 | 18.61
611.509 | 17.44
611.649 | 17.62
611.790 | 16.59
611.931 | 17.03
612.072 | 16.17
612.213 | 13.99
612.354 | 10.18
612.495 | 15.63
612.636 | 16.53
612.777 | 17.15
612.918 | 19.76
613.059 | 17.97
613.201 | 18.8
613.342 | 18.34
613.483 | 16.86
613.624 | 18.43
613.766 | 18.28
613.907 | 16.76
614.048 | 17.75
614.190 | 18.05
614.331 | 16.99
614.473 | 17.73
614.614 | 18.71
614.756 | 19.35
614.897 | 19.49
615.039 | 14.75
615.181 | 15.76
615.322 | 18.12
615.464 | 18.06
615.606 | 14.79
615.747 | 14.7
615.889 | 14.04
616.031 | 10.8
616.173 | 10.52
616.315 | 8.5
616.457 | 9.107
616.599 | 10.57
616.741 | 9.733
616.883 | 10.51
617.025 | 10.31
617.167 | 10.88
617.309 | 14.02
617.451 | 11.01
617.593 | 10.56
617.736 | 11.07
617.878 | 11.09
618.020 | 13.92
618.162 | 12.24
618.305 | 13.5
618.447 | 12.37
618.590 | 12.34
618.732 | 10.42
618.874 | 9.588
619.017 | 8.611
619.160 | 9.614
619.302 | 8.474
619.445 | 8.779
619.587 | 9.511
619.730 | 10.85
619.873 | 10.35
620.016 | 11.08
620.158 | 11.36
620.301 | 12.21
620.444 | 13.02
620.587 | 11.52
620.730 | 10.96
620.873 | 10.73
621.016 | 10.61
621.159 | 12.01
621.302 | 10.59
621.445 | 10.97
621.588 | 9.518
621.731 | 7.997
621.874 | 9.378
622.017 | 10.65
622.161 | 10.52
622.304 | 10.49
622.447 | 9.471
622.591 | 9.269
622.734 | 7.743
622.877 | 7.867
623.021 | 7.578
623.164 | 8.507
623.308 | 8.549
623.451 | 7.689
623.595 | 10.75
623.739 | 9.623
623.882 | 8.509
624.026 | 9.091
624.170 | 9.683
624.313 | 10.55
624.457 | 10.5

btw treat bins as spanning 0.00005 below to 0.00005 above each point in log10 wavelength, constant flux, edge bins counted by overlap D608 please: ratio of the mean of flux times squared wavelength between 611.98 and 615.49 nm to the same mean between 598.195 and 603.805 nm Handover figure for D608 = 1.21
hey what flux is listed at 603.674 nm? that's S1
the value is 13.7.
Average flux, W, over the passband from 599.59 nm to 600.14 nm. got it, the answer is 15.5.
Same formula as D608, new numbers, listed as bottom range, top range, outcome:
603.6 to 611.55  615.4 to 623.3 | 0.67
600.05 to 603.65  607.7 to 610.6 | 1.17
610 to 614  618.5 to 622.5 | 0.63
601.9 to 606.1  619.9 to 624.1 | 0.66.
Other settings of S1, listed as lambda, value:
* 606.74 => 16.77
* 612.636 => 16.53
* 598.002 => 11.86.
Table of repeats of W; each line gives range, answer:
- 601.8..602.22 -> 15.4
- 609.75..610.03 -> 17.9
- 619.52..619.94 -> 10.2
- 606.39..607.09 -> 16.8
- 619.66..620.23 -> 10.9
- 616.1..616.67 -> 9.67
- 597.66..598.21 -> 13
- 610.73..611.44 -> 18.3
